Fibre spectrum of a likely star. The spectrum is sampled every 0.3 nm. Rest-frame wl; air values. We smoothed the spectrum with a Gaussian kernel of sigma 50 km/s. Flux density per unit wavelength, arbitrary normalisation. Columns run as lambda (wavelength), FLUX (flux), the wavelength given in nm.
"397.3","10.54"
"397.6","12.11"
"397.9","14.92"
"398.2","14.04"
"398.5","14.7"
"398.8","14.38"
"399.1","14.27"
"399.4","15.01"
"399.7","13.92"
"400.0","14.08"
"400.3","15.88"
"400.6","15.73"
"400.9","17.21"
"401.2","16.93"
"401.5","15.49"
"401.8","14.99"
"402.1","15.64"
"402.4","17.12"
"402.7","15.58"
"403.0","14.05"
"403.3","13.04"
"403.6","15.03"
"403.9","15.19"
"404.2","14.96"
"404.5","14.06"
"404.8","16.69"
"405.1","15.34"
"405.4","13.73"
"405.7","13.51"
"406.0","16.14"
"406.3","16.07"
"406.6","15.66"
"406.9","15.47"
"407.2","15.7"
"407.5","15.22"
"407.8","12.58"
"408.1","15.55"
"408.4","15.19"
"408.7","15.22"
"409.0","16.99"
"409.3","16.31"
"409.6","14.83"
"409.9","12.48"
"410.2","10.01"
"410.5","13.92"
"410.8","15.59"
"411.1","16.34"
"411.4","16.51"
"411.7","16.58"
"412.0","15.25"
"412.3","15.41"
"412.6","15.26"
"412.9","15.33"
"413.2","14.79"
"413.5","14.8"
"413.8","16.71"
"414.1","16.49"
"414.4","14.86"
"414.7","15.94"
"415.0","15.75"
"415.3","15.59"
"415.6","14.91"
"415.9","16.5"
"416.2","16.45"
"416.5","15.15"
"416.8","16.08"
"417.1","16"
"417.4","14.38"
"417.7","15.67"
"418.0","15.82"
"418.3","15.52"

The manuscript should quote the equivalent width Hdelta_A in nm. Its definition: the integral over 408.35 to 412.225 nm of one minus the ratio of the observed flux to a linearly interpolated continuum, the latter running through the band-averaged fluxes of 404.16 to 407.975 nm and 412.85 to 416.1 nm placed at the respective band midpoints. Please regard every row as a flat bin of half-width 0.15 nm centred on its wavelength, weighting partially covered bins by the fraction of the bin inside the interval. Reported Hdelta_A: 0.077 nm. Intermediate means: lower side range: 15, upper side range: 15.6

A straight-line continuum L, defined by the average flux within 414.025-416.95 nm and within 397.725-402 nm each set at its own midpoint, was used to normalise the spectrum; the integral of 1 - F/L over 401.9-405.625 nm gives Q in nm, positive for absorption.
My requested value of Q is 0.06 nm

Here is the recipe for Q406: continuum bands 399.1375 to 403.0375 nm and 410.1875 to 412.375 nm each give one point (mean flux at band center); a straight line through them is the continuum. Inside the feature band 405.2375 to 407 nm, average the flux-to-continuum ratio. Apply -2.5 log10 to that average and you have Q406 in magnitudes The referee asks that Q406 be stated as 0.021 mag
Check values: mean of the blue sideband 15.5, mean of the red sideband 15.2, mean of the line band 15.1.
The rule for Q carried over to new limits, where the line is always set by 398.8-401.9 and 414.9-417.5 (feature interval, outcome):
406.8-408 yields 0.06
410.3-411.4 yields 0.02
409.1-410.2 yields 0.11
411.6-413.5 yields 0.03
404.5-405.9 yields 0.06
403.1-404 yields 0.06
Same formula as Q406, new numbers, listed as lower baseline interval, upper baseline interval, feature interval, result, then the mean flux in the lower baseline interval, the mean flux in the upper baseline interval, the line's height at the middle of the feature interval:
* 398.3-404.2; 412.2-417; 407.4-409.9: 0.02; 15.2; 15.6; 15.4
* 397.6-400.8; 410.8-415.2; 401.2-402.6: -0.08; 14.6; 15.7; 14.8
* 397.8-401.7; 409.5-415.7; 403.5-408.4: 0.00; 15.1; 15.1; 15.1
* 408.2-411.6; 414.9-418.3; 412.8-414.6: -0.01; 14.9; 15.7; 15.3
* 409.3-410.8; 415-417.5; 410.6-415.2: -0.09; 13.4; 15.7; 14.5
